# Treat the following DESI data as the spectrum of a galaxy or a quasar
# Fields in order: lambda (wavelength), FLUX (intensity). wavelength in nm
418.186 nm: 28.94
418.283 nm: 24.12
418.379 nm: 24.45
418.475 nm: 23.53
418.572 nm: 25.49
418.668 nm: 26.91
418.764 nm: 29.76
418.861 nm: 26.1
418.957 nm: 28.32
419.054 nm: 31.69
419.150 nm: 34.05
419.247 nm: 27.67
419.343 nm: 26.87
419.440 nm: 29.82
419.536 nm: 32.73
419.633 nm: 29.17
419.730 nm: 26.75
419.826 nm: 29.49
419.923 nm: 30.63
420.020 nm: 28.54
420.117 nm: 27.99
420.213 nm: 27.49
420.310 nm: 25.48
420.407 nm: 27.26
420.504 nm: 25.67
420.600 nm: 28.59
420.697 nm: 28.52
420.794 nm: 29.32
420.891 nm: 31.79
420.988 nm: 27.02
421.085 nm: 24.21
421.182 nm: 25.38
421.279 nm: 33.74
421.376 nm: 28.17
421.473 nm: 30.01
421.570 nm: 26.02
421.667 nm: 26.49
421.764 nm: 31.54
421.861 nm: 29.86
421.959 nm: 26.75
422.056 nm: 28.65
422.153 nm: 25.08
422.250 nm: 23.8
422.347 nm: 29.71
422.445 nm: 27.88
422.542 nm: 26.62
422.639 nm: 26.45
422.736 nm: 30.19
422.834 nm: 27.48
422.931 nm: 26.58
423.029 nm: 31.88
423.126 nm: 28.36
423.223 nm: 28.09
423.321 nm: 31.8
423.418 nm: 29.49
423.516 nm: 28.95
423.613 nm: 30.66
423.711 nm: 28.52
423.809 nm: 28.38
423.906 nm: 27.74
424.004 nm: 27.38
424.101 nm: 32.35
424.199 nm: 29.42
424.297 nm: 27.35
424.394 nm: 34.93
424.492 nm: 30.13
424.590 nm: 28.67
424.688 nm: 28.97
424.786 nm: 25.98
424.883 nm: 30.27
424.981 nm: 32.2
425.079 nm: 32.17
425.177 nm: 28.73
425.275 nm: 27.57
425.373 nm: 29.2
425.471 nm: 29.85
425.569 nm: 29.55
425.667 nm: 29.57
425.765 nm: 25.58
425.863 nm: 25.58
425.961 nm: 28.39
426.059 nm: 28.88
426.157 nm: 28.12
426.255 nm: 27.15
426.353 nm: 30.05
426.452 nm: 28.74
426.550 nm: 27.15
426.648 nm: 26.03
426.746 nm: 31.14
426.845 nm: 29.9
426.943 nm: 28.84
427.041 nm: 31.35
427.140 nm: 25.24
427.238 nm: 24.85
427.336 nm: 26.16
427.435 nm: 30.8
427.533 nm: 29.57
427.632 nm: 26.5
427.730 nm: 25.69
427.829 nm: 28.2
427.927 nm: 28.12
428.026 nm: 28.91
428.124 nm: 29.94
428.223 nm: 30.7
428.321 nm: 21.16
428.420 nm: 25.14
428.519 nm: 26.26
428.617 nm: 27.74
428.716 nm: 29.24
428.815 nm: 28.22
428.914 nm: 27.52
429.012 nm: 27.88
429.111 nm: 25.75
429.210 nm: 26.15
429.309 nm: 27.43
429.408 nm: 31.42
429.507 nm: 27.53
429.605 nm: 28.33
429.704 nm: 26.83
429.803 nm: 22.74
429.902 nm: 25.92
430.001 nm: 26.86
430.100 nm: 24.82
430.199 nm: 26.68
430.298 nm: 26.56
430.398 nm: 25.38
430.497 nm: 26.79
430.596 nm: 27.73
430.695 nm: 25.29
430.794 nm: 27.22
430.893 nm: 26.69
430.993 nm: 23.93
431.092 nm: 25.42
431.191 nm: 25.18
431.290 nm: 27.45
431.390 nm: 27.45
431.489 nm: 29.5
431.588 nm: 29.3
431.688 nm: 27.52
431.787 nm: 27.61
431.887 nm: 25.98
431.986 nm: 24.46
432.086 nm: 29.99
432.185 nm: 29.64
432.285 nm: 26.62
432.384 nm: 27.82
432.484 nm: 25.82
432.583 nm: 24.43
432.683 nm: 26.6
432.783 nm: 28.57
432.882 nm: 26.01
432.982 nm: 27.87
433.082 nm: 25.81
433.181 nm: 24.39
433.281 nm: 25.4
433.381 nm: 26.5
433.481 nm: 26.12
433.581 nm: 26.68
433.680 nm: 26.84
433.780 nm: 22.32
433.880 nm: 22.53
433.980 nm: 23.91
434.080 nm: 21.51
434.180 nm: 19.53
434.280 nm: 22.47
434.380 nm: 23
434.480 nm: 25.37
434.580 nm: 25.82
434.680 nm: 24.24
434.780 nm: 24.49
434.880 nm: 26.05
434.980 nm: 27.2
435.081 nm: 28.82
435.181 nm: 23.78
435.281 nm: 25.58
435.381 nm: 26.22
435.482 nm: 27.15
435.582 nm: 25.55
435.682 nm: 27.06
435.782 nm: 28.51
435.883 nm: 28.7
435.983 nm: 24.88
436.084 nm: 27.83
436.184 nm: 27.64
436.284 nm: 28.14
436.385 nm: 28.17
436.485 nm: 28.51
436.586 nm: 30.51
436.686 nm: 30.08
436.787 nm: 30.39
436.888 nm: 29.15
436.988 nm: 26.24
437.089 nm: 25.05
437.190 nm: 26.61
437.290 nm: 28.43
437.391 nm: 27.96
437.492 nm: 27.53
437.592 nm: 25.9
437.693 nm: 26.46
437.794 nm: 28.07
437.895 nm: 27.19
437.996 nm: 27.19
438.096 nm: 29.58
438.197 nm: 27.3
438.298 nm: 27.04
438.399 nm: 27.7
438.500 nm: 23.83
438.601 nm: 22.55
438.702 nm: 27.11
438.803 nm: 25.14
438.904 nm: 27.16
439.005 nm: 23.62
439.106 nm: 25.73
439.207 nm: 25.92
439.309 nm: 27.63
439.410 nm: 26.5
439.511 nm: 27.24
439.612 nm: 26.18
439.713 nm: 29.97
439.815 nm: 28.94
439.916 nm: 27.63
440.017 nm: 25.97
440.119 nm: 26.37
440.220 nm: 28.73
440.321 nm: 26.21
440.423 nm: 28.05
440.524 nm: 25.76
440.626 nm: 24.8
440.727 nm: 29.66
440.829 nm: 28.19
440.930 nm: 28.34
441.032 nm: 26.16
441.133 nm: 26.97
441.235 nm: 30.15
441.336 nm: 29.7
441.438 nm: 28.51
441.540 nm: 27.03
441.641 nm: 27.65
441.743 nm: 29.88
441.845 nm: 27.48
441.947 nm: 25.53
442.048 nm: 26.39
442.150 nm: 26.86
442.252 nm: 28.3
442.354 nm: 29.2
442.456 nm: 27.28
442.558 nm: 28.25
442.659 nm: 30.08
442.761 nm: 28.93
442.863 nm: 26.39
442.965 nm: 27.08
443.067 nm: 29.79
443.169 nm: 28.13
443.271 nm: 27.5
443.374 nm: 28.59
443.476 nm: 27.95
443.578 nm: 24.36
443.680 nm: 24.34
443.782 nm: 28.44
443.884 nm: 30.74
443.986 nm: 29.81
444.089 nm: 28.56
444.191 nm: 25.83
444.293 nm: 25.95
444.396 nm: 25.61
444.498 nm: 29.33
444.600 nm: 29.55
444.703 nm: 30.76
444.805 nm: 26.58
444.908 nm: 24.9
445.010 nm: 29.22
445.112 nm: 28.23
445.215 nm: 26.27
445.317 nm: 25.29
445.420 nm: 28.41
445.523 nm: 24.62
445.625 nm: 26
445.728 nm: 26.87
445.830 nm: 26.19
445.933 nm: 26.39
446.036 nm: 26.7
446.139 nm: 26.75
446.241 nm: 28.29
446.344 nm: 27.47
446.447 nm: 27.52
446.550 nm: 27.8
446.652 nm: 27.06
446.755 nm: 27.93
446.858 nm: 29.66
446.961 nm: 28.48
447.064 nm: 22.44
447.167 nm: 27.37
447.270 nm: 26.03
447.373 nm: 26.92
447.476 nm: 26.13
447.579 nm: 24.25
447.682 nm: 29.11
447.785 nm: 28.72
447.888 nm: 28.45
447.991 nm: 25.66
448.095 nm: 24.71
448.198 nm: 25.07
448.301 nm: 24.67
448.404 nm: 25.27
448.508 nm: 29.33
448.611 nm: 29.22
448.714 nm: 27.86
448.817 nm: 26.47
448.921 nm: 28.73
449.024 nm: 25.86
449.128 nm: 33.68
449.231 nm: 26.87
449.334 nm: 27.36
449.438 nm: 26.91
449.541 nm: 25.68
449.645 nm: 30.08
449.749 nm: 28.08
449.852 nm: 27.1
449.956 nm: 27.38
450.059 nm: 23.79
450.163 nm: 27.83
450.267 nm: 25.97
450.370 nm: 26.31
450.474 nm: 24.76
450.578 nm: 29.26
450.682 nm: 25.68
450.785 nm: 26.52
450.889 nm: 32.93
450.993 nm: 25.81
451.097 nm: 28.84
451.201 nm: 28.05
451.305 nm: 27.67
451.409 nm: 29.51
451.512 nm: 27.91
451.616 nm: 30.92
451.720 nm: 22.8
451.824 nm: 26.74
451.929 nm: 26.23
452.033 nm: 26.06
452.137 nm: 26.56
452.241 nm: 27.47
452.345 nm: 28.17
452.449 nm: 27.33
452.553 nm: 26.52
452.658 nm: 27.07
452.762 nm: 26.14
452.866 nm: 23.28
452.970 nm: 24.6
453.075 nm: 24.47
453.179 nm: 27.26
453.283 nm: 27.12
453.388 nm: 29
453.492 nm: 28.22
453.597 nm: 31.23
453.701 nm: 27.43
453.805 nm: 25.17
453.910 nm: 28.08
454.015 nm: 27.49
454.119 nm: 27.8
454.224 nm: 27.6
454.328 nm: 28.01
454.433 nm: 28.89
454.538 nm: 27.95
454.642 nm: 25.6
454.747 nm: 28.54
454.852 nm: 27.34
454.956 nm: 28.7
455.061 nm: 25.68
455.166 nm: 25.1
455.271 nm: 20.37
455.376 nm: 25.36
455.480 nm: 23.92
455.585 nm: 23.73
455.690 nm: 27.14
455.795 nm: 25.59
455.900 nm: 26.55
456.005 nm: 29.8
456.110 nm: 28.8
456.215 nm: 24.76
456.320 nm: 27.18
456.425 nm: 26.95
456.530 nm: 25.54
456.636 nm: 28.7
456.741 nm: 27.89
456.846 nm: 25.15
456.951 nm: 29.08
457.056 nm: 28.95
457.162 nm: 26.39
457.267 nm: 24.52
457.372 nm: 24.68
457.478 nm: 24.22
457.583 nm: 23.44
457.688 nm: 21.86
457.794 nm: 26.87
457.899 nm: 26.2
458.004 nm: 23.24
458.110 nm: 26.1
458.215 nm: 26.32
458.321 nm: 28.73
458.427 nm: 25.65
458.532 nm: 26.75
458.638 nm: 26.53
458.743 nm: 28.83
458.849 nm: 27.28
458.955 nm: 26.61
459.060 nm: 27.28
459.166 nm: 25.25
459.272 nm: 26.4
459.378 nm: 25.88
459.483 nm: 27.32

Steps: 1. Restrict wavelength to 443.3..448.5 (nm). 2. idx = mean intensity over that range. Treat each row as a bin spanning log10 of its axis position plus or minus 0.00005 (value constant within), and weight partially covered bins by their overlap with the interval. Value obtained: 27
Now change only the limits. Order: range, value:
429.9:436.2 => 26.1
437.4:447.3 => 27.3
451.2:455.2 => 27.2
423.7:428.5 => 28.5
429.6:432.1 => 26.5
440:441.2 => 27.2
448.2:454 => 27.2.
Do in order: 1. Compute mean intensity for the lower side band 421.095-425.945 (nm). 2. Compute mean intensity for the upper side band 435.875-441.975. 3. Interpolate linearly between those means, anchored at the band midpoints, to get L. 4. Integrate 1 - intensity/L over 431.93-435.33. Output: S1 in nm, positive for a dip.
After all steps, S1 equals 0.29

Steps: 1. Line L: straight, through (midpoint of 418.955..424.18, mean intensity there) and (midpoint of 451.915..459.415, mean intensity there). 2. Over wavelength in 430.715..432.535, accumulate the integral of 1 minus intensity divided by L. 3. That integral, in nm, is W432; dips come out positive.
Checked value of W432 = 0.060 nm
